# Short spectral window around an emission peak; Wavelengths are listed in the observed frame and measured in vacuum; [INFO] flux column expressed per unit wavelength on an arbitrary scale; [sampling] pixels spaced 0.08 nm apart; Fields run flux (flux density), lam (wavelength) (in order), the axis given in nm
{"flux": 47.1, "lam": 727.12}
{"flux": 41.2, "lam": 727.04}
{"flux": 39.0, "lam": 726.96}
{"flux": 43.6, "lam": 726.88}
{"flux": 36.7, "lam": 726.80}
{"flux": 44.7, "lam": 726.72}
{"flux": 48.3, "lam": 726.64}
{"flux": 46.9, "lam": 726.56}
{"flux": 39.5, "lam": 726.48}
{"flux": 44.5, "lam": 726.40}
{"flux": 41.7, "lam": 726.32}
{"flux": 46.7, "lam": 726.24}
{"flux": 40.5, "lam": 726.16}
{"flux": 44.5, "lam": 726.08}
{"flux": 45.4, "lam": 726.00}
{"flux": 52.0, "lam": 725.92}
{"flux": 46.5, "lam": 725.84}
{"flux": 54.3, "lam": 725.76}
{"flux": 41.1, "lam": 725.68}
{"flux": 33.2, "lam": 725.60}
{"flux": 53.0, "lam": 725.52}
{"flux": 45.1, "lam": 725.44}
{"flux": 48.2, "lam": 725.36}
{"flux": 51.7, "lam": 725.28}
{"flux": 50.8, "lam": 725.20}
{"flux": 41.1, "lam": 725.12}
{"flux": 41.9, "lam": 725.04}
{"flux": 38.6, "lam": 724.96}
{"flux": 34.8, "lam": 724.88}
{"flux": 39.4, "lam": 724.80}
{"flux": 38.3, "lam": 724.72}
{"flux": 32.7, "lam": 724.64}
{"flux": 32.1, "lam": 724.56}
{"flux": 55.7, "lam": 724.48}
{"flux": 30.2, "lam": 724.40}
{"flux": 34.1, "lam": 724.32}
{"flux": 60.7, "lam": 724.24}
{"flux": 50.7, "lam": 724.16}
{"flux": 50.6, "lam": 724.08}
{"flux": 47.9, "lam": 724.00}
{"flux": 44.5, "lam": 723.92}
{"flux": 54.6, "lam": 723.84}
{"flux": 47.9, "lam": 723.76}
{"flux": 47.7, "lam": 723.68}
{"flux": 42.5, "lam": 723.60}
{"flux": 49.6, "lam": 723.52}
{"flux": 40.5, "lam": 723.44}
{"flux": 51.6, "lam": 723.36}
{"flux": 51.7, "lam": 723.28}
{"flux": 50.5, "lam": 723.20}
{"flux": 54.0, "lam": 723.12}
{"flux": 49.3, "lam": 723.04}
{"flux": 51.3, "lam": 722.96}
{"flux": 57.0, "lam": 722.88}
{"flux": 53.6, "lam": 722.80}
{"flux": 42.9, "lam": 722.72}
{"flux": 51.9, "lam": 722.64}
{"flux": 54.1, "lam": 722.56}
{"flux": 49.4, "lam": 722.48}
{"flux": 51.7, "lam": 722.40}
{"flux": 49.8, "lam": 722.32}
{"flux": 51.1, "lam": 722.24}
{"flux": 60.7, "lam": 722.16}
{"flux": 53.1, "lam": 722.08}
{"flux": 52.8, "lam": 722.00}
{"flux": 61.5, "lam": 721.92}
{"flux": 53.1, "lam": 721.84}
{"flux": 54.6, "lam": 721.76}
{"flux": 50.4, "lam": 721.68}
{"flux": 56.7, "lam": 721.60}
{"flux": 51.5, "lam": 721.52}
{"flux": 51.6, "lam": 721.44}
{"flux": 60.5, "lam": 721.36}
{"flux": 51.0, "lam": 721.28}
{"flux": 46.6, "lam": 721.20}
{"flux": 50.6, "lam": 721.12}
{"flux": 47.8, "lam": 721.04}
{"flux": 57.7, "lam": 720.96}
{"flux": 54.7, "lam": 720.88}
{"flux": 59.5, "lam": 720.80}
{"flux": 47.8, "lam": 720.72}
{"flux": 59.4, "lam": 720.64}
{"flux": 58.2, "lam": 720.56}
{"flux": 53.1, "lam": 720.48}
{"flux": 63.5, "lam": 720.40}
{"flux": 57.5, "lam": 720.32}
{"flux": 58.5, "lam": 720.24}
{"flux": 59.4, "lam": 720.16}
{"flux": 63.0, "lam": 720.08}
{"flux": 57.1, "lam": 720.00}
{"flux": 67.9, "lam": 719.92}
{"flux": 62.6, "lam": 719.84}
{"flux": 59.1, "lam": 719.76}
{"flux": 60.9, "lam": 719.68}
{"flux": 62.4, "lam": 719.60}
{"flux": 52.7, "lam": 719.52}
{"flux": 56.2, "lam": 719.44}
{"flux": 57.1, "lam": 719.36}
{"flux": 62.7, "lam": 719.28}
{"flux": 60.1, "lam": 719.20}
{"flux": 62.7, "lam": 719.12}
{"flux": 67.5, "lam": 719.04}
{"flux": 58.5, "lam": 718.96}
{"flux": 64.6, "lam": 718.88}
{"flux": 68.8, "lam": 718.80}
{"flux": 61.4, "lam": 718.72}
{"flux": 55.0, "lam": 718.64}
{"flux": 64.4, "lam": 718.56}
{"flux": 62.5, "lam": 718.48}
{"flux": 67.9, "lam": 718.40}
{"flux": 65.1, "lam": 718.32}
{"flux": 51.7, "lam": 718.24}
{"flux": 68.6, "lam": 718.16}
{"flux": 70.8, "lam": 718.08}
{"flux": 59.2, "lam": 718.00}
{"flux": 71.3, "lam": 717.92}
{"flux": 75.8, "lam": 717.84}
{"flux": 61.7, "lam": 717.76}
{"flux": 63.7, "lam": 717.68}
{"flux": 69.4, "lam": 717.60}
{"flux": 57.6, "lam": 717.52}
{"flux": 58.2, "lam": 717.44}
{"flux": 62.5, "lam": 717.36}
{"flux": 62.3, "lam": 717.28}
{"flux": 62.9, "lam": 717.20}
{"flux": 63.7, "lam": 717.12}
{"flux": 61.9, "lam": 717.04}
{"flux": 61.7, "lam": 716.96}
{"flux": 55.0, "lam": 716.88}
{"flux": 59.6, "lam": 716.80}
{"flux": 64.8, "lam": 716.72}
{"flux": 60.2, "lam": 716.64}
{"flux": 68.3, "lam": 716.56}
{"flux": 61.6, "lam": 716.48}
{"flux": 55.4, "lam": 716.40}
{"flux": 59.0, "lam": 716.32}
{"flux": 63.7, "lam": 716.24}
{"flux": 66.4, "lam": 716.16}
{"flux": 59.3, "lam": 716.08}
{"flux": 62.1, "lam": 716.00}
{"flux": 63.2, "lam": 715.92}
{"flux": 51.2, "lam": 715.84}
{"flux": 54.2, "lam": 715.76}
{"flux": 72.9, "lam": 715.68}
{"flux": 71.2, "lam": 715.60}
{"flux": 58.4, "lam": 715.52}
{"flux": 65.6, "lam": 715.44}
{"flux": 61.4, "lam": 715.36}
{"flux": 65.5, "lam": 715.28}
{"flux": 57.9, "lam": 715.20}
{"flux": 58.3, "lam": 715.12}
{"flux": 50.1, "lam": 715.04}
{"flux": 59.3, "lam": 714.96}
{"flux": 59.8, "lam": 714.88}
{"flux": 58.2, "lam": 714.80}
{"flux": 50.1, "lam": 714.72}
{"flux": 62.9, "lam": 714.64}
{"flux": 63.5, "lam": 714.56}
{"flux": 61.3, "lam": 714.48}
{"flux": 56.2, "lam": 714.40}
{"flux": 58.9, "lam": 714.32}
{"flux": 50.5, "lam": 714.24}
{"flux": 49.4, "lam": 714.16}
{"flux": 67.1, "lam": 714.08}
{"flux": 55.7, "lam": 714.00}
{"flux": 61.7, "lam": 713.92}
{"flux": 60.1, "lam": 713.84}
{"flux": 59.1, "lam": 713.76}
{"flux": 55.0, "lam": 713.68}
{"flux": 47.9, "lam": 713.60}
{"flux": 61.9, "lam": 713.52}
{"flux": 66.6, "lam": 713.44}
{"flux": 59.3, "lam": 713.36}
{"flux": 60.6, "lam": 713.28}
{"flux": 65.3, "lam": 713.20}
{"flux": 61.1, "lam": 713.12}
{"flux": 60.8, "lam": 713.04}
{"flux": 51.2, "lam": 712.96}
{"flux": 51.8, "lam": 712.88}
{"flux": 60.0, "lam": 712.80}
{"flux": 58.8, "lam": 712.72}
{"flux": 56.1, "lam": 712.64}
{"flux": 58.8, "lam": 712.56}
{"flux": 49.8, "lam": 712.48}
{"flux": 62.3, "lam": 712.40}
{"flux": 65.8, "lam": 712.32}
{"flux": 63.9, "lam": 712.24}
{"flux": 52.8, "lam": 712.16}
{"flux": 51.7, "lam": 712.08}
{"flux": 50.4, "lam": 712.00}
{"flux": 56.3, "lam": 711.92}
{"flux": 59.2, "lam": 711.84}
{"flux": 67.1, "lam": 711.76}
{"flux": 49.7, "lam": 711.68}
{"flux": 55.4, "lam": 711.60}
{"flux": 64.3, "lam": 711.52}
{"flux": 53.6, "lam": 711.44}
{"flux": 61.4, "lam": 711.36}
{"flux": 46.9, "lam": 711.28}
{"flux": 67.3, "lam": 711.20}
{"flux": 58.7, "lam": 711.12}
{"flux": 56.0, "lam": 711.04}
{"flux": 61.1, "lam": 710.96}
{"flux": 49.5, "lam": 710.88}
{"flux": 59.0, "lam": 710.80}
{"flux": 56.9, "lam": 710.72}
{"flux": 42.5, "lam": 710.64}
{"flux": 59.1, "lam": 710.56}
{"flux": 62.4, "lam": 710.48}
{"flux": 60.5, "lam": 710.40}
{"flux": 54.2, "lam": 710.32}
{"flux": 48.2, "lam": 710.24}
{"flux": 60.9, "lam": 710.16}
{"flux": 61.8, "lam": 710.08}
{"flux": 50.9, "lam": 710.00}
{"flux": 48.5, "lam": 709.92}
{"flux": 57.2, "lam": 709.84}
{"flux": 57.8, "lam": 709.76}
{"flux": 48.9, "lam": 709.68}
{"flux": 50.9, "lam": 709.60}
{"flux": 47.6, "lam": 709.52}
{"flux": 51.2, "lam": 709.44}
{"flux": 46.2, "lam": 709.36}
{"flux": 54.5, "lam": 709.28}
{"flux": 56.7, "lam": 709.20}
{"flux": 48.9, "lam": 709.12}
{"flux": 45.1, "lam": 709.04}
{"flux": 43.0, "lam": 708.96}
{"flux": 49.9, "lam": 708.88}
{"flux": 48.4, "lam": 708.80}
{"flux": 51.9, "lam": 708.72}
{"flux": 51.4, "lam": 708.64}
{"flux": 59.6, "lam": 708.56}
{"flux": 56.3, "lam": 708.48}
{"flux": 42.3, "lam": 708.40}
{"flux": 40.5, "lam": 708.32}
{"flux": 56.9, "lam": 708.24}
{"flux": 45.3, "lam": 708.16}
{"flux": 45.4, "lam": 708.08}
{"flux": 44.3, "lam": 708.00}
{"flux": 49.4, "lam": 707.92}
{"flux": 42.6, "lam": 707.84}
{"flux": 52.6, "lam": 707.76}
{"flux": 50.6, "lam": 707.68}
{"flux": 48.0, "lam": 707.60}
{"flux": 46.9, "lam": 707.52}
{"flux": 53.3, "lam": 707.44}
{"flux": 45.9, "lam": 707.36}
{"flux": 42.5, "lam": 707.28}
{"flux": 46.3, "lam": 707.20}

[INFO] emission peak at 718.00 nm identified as C III]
